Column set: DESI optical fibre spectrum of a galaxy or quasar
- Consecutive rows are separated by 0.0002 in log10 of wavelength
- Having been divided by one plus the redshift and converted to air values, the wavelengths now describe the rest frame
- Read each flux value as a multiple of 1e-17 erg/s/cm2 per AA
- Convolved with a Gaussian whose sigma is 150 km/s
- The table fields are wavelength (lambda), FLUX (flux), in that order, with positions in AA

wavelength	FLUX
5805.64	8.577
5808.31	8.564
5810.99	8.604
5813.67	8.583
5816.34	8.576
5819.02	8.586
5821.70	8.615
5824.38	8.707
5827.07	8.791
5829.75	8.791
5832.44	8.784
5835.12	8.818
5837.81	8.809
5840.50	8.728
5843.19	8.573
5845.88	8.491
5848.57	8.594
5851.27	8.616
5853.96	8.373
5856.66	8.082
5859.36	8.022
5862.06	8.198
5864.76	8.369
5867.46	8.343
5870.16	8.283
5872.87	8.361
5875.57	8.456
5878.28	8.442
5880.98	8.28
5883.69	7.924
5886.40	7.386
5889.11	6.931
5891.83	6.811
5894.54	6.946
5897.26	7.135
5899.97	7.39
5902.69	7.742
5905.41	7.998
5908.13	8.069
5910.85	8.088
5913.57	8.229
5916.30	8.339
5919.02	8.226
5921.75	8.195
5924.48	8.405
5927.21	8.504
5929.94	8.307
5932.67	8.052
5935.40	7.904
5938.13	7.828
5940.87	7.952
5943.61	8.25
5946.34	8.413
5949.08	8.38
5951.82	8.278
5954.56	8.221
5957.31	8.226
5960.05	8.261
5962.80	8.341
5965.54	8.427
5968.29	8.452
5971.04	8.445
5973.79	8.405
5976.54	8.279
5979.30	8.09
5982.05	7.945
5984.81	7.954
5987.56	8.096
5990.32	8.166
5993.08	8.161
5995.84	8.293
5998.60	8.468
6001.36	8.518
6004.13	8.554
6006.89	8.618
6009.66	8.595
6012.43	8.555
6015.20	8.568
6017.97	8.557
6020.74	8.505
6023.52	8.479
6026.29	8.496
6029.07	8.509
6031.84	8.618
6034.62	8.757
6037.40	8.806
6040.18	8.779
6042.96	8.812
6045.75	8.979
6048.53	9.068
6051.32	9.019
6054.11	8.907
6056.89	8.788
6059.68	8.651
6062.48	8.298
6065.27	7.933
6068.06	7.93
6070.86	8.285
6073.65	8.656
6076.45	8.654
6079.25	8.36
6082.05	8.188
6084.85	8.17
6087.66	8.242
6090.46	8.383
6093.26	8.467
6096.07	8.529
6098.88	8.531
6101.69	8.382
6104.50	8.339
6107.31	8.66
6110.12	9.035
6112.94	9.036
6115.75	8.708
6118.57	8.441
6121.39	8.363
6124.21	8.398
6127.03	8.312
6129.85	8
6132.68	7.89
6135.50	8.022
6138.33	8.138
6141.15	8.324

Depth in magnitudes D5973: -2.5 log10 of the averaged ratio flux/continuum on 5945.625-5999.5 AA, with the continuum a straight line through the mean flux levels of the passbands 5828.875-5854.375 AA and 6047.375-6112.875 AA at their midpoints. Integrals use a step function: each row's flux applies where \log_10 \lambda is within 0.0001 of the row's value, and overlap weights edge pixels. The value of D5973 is 0.04 mag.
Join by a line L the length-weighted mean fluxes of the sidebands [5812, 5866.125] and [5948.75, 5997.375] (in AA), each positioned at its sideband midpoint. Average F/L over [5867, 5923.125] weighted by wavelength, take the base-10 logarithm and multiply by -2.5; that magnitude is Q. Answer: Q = 0.07 mag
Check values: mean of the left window 8.56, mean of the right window 8.24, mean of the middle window 7.88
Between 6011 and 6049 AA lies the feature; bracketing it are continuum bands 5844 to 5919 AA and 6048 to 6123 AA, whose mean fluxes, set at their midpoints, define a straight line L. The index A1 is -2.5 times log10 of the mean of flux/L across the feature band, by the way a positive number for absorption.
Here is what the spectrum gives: -0.04 mag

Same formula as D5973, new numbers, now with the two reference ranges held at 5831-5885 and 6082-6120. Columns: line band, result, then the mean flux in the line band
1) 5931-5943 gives 0.065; 7.96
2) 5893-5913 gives 0.108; 7.64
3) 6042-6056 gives -0.057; 8.96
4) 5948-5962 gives 0.025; 8.27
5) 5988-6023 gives 0.004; 8.45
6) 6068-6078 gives 0.009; 8.44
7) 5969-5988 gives 0.037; 8.19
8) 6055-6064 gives -0.011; 8.59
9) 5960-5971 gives 0.010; 8.39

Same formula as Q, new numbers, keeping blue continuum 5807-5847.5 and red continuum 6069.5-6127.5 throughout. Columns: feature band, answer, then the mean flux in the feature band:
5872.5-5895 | 0.12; 7.73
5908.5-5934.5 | 0.05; 8.25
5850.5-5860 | 0.05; 8.27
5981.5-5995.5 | 0.06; 8.09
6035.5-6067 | -0.03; 8.72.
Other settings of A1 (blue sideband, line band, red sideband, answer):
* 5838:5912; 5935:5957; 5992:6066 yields 0.02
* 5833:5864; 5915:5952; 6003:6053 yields 0.05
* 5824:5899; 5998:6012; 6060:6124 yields -0.03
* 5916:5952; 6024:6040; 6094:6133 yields -0.04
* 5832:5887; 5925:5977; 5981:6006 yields 0.00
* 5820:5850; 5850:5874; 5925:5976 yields 0.04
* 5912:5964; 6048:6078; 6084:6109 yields -0.02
